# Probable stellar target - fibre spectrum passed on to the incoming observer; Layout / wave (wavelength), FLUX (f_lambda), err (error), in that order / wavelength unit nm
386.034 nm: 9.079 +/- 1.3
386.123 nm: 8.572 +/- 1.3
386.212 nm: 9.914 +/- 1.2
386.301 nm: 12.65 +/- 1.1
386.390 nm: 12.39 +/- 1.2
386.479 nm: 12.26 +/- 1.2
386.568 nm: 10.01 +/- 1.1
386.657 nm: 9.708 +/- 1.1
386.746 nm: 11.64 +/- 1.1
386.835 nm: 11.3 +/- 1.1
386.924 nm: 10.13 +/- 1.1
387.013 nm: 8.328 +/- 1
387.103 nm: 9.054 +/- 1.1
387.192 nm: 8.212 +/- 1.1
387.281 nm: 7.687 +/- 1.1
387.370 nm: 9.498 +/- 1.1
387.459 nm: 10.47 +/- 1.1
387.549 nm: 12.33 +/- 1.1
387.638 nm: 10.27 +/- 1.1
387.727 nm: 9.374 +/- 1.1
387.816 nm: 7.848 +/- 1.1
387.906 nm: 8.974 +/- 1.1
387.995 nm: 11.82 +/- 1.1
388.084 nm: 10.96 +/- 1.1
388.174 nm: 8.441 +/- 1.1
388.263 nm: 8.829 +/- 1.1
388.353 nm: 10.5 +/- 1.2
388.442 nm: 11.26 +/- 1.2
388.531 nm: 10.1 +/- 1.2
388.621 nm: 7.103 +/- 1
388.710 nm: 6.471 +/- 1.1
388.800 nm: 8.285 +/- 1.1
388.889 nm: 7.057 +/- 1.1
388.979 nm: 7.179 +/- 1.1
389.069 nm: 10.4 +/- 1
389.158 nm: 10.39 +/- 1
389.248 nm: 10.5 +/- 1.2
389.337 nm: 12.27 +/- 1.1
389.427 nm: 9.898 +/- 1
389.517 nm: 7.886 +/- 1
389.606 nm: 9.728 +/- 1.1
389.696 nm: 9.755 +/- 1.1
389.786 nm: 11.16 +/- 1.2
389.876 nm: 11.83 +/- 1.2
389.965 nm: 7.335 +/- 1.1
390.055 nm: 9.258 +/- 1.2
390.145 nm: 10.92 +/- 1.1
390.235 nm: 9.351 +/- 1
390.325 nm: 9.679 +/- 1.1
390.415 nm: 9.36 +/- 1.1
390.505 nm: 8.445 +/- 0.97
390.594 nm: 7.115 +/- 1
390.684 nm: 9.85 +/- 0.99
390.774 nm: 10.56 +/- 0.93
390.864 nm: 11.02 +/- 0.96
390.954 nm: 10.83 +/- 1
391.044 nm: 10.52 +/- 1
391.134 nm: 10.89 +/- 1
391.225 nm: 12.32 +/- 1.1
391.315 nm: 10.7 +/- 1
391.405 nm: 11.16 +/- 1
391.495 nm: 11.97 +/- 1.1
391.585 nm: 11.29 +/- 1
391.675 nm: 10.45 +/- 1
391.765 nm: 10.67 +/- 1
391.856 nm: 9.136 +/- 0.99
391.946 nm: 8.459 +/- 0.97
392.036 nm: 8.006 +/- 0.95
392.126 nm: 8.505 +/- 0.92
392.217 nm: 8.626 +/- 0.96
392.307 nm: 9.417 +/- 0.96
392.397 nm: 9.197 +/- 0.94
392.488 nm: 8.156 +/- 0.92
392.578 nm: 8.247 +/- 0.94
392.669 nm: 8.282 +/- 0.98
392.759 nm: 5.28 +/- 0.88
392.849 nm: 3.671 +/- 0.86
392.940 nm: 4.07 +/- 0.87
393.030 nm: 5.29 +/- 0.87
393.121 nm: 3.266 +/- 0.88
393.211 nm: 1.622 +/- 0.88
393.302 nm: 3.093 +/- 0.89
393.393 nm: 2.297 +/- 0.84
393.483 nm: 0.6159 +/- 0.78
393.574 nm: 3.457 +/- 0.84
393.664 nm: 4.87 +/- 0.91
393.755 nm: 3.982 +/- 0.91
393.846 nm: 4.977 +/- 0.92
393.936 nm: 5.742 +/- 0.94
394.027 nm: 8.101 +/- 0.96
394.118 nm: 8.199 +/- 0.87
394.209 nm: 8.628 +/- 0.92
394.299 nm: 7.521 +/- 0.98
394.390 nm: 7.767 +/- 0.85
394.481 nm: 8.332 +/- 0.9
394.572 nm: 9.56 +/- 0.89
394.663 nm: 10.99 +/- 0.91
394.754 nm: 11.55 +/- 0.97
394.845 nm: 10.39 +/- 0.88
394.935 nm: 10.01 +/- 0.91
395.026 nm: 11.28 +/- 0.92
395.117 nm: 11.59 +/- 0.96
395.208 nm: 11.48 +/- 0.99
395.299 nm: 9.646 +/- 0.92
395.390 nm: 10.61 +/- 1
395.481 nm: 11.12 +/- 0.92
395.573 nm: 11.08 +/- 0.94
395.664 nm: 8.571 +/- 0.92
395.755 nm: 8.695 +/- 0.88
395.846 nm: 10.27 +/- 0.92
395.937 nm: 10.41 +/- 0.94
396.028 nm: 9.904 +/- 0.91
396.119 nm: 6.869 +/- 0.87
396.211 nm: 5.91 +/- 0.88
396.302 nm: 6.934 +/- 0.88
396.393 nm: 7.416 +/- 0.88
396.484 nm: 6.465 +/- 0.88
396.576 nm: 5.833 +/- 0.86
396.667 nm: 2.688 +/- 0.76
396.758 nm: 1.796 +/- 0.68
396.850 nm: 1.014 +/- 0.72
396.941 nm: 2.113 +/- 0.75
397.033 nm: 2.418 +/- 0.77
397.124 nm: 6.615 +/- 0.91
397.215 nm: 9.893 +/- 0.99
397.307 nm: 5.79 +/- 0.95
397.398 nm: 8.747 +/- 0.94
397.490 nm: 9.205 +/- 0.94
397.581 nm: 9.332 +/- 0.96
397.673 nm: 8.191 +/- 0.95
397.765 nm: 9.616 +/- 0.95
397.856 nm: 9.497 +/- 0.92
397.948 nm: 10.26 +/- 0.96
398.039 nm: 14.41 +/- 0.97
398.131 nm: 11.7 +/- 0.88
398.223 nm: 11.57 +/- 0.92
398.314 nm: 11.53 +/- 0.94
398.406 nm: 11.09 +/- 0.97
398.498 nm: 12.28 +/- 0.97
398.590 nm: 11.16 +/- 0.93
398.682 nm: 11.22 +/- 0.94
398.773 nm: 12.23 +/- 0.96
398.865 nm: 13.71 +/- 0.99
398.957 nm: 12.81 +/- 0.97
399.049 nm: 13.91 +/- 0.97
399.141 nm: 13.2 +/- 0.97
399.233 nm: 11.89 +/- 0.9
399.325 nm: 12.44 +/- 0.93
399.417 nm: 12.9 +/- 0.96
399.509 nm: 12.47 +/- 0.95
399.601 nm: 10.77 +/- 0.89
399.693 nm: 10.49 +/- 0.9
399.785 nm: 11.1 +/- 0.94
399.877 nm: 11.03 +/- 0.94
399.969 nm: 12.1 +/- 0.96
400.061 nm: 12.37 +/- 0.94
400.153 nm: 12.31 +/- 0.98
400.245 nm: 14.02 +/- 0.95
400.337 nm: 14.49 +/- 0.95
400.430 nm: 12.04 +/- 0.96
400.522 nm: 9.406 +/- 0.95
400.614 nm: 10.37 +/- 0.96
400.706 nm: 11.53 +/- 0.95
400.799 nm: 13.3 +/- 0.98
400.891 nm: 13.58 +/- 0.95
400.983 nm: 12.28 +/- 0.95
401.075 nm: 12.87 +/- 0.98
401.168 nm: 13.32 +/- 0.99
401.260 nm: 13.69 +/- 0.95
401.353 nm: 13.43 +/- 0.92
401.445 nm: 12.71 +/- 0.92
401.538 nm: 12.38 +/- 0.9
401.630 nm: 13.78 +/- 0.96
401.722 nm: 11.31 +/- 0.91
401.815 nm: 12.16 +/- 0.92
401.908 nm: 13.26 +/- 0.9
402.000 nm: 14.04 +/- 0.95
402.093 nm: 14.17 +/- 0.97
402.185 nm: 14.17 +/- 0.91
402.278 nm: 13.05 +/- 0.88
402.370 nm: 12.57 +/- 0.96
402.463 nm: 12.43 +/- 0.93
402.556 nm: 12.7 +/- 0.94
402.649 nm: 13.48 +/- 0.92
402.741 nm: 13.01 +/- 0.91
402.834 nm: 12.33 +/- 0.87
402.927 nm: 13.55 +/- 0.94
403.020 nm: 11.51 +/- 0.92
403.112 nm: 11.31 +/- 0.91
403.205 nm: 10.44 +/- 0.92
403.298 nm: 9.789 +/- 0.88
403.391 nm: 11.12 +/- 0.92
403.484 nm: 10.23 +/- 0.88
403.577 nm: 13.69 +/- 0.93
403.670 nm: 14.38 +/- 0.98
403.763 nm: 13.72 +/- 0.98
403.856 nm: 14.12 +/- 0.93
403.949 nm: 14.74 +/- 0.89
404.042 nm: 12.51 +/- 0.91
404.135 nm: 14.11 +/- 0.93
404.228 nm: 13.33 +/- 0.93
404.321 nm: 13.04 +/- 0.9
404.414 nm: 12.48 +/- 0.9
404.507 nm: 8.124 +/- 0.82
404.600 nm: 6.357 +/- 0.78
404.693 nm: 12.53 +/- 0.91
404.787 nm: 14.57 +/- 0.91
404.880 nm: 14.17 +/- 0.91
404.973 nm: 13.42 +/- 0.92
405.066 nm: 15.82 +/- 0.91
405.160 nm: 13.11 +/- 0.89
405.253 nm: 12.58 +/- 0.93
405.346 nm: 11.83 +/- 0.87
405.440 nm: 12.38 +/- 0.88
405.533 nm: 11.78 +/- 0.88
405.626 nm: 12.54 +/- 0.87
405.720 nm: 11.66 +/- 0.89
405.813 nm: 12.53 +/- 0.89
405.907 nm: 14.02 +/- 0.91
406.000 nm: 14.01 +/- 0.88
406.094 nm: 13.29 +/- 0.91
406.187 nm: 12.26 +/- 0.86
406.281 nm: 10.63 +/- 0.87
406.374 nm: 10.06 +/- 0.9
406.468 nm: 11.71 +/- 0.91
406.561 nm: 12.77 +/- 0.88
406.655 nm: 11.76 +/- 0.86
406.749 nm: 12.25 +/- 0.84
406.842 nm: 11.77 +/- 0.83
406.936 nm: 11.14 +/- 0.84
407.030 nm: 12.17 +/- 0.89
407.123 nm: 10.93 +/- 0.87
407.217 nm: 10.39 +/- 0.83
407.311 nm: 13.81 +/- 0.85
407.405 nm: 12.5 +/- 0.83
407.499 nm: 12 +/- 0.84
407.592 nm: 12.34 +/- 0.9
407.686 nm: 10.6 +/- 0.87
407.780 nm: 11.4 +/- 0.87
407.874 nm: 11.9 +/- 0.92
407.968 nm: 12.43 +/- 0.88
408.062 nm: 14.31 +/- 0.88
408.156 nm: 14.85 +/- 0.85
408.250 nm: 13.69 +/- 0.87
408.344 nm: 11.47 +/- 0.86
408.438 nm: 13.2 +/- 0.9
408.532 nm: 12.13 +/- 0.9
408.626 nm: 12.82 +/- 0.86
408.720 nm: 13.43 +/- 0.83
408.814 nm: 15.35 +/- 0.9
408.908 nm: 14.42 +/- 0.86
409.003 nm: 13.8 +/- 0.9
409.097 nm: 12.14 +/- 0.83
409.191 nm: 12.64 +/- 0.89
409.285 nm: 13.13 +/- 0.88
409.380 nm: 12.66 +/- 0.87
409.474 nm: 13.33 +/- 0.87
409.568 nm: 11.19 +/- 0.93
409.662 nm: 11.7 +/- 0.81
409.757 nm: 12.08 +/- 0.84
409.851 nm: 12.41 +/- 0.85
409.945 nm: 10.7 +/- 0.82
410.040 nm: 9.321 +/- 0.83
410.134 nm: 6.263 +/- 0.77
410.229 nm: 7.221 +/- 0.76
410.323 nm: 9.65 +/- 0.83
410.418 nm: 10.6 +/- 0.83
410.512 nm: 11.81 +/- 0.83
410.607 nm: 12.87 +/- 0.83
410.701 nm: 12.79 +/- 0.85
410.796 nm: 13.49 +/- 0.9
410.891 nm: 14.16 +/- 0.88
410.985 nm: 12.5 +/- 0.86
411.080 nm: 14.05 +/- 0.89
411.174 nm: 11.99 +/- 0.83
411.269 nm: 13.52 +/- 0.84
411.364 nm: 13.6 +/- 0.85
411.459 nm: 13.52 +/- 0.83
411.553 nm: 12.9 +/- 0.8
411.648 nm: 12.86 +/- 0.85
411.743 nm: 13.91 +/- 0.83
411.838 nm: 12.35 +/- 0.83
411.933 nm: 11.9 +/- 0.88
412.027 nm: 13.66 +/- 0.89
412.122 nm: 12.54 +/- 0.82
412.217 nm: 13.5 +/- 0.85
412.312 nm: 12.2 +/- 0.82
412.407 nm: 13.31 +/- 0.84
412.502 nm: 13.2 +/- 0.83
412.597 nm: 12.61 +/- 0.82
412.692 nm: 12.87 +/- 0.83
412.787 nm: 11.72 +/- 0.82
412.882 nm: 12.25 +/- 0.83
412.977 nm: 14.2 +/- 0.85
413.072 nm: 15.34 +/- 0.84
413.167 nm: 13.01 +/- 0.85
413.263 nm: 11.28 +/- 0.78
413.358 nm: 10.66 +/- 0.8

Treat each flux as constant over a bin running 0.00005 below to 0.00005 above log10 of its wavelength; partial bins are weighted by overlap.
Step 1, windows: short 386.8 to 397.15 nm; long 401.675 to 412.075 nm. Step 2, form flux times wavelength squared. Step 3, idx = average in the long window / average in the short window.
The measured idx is 1.6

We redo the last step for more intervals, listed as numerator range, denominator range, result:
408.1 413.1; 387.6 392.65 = 1.44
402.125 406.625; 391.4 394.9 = 1.82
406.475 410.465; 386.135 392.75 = 1.36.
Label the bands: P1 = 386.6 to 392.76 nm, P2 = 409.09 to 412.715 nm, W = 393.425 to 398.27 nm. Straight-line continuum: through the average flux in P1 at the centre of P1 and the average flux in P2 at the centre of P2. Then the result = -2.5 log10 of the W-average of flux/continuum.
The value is 0.29 mag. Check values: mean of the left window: 9.62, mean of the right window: 12.2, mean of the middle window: 7.98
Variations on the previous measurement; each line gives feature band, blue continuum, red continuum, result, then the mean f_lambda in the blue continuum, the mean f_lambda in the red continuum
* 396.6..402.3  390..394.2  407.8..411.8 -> -0.12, 7.84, 12.4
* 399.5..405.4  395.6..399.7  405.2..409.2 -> -0.16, 9.25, 12.5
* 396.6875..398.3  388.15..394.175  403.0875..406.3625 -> 0.31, 8.31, 12.5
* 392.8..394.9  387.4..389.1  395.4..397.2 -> 0.23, 9.34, 6.77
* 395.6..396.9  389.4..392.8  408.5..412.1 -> 0.47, 9.61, 12.3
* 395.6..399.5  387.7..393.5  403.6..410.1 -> 0.14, 8.75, 12.5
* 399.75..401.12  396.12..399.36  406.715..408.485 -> -0.23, 8.96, 12.3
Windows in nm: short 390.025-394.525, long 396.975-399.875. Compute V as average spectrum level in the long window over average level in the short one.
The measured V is 1.36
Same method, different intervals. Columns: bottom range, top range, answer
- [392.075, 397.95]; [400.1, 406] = 1.73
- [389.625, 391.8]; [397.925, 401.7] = 1.20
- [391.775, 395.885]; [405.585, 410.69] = 1.58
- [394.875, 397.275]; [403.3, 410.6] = 1.59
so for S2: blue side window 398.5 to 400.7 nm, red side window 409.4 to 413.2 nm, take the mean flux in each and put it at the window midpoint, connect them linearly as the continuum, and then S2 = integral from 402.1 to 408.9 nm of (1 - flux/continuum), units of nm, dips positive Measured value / -0.16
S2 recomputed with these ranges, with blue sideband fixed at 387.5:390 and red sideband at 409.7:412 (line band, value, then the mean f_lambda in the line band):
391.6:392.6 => 0.09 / 9.07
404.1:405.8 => -0.17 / 12.4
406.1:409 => -0.20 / 12.4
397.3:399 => -0.04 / 10.9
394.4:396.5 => 0.15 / 9.54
